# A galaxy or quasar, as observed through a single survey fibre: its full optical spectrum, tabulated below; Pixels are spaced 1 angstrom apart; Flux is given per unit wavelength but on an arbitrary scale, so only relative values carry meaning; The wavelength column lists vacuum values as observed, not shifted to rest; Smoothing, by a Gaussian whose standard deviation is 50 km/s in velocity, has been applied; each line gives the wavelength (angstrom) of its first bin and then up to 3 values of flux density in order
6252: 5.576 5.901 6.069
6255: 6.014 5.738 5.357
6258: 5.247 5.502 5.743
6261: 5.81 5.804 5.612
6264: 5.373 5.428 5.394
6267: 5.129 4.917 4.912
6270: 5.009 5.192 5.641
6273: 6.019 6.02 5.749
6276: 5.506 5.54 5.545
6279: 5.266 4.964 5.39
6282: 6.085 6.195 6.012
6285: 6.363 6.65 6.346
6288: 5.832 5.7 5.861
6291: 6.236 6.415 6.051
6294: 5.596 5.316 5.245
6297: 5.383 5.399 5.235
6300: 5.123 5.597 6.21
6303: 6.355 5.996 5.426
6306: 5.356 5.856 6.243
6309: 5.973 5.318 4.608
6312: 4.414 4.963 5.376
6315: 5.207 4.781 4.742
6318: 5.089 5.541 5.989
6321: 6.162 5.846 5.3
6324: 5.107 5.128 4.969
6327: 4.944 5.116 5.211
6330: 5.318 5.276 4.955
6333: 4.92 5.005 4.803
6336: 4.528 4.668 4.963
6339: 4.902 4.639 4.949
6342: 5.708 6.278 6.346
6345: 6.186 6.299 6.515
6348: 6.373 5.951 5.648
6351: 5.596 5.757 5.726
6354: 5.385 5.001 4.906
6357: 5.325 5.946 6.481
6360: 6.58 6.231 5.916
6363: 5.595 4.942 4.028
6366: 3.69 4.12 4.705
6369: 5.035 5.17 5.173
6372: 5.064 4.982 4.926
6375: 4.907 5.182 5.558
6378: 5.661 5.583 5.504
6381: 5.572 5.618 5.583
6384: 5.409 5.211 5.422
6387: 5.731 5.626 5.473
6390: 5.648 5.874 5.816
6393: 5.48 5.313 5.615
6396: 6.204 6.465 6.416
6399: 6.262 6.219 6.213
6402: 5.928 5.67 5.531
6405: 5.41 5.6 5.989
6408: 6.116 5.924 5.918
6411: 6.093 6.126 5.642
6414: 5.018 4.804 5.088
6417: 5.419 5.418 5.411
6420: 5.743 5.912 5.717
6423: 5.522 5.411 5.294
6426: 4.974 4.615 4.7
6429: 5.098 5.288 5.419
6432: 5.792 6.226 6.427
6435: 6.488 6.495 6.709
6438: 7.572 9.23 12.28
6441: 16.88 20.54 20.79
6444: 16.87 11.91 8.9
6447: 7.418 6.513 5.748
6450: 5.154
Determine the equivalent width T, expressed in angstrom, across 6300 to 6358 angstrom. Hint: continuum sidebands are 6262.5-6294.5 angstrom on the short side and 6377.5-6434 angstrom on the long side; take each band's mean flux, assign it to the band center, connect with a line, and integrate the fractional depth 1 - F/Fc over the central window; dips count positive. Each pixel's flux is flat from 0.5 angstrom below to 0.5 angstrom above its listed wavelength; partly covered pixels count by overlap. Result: 2.5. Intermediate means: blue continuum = 5.69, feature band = 5.42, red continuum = 5.63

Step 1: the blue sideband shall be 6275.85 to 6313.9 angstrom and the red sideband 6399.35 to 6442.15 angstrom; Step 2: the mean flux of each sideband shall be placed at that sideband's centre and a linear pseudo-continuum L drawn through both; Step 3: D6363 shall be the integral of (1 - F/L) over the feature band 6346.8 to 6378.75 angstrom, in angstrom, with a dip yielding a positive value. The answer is 3.75 angstrom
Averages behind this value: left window 5.67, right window 6.44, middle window 5.37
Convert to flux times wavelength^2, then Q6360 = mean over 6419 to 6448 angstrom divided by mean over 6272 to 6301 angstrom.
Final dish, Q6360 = 1.51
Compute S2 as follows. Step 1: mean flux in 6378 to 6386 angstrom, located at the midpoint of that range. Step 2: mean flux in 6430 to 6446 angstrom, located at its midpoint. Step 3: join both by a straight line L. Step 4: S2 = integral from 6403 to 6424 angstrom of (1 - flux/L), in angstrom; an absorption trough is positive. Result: 6.7 angstrom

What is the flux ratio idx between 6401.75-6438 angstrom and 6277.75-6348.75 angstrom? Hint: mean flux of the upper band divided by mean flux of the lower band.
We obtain 1.03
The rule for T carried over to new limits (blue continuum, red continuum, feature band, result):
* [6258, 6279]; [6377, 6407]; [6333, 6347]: 0.7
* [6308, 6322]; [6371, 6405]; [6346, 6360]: -0.8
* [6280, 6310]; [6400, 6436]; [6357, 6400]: 1.6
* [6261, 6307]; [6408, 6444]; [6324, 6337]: 2.5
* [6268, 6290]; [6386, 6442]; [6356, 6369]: 1.7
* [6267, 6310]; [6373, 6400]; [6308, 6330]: 1.6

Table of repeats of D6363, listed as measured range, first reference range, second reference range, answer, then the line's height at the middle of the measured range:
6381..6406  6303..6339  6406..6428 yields -1.4 angstrom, 5.45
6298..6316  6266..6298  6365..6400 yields 0.5 angstrom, 5.6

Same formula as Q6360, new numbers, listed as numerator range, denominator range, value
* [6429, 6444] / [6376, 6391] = 1.80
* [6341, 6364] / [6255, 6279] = 1.10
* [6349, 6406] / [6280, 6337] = 1.03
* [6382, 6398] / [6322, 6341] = 1.16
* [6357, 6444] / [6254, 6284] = 1.18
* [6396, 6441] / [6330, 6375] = 1.17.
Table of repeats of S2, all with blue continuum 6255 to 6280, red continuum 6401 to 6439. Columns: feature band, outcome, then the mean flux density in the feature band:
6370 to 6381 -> 0.8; 5.26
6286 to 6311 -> -1.0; 5.75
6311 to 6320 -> 0.8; 5.05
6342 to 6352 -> -0.8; 6.09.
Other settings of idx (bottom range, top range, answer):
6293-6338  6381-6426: 1.07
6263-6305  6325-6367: 0.95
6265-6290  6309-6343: 0.91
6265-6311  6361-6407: 0.96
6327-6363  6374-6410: 1.03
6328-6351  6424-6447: 1.64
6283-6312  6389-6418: 1.00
